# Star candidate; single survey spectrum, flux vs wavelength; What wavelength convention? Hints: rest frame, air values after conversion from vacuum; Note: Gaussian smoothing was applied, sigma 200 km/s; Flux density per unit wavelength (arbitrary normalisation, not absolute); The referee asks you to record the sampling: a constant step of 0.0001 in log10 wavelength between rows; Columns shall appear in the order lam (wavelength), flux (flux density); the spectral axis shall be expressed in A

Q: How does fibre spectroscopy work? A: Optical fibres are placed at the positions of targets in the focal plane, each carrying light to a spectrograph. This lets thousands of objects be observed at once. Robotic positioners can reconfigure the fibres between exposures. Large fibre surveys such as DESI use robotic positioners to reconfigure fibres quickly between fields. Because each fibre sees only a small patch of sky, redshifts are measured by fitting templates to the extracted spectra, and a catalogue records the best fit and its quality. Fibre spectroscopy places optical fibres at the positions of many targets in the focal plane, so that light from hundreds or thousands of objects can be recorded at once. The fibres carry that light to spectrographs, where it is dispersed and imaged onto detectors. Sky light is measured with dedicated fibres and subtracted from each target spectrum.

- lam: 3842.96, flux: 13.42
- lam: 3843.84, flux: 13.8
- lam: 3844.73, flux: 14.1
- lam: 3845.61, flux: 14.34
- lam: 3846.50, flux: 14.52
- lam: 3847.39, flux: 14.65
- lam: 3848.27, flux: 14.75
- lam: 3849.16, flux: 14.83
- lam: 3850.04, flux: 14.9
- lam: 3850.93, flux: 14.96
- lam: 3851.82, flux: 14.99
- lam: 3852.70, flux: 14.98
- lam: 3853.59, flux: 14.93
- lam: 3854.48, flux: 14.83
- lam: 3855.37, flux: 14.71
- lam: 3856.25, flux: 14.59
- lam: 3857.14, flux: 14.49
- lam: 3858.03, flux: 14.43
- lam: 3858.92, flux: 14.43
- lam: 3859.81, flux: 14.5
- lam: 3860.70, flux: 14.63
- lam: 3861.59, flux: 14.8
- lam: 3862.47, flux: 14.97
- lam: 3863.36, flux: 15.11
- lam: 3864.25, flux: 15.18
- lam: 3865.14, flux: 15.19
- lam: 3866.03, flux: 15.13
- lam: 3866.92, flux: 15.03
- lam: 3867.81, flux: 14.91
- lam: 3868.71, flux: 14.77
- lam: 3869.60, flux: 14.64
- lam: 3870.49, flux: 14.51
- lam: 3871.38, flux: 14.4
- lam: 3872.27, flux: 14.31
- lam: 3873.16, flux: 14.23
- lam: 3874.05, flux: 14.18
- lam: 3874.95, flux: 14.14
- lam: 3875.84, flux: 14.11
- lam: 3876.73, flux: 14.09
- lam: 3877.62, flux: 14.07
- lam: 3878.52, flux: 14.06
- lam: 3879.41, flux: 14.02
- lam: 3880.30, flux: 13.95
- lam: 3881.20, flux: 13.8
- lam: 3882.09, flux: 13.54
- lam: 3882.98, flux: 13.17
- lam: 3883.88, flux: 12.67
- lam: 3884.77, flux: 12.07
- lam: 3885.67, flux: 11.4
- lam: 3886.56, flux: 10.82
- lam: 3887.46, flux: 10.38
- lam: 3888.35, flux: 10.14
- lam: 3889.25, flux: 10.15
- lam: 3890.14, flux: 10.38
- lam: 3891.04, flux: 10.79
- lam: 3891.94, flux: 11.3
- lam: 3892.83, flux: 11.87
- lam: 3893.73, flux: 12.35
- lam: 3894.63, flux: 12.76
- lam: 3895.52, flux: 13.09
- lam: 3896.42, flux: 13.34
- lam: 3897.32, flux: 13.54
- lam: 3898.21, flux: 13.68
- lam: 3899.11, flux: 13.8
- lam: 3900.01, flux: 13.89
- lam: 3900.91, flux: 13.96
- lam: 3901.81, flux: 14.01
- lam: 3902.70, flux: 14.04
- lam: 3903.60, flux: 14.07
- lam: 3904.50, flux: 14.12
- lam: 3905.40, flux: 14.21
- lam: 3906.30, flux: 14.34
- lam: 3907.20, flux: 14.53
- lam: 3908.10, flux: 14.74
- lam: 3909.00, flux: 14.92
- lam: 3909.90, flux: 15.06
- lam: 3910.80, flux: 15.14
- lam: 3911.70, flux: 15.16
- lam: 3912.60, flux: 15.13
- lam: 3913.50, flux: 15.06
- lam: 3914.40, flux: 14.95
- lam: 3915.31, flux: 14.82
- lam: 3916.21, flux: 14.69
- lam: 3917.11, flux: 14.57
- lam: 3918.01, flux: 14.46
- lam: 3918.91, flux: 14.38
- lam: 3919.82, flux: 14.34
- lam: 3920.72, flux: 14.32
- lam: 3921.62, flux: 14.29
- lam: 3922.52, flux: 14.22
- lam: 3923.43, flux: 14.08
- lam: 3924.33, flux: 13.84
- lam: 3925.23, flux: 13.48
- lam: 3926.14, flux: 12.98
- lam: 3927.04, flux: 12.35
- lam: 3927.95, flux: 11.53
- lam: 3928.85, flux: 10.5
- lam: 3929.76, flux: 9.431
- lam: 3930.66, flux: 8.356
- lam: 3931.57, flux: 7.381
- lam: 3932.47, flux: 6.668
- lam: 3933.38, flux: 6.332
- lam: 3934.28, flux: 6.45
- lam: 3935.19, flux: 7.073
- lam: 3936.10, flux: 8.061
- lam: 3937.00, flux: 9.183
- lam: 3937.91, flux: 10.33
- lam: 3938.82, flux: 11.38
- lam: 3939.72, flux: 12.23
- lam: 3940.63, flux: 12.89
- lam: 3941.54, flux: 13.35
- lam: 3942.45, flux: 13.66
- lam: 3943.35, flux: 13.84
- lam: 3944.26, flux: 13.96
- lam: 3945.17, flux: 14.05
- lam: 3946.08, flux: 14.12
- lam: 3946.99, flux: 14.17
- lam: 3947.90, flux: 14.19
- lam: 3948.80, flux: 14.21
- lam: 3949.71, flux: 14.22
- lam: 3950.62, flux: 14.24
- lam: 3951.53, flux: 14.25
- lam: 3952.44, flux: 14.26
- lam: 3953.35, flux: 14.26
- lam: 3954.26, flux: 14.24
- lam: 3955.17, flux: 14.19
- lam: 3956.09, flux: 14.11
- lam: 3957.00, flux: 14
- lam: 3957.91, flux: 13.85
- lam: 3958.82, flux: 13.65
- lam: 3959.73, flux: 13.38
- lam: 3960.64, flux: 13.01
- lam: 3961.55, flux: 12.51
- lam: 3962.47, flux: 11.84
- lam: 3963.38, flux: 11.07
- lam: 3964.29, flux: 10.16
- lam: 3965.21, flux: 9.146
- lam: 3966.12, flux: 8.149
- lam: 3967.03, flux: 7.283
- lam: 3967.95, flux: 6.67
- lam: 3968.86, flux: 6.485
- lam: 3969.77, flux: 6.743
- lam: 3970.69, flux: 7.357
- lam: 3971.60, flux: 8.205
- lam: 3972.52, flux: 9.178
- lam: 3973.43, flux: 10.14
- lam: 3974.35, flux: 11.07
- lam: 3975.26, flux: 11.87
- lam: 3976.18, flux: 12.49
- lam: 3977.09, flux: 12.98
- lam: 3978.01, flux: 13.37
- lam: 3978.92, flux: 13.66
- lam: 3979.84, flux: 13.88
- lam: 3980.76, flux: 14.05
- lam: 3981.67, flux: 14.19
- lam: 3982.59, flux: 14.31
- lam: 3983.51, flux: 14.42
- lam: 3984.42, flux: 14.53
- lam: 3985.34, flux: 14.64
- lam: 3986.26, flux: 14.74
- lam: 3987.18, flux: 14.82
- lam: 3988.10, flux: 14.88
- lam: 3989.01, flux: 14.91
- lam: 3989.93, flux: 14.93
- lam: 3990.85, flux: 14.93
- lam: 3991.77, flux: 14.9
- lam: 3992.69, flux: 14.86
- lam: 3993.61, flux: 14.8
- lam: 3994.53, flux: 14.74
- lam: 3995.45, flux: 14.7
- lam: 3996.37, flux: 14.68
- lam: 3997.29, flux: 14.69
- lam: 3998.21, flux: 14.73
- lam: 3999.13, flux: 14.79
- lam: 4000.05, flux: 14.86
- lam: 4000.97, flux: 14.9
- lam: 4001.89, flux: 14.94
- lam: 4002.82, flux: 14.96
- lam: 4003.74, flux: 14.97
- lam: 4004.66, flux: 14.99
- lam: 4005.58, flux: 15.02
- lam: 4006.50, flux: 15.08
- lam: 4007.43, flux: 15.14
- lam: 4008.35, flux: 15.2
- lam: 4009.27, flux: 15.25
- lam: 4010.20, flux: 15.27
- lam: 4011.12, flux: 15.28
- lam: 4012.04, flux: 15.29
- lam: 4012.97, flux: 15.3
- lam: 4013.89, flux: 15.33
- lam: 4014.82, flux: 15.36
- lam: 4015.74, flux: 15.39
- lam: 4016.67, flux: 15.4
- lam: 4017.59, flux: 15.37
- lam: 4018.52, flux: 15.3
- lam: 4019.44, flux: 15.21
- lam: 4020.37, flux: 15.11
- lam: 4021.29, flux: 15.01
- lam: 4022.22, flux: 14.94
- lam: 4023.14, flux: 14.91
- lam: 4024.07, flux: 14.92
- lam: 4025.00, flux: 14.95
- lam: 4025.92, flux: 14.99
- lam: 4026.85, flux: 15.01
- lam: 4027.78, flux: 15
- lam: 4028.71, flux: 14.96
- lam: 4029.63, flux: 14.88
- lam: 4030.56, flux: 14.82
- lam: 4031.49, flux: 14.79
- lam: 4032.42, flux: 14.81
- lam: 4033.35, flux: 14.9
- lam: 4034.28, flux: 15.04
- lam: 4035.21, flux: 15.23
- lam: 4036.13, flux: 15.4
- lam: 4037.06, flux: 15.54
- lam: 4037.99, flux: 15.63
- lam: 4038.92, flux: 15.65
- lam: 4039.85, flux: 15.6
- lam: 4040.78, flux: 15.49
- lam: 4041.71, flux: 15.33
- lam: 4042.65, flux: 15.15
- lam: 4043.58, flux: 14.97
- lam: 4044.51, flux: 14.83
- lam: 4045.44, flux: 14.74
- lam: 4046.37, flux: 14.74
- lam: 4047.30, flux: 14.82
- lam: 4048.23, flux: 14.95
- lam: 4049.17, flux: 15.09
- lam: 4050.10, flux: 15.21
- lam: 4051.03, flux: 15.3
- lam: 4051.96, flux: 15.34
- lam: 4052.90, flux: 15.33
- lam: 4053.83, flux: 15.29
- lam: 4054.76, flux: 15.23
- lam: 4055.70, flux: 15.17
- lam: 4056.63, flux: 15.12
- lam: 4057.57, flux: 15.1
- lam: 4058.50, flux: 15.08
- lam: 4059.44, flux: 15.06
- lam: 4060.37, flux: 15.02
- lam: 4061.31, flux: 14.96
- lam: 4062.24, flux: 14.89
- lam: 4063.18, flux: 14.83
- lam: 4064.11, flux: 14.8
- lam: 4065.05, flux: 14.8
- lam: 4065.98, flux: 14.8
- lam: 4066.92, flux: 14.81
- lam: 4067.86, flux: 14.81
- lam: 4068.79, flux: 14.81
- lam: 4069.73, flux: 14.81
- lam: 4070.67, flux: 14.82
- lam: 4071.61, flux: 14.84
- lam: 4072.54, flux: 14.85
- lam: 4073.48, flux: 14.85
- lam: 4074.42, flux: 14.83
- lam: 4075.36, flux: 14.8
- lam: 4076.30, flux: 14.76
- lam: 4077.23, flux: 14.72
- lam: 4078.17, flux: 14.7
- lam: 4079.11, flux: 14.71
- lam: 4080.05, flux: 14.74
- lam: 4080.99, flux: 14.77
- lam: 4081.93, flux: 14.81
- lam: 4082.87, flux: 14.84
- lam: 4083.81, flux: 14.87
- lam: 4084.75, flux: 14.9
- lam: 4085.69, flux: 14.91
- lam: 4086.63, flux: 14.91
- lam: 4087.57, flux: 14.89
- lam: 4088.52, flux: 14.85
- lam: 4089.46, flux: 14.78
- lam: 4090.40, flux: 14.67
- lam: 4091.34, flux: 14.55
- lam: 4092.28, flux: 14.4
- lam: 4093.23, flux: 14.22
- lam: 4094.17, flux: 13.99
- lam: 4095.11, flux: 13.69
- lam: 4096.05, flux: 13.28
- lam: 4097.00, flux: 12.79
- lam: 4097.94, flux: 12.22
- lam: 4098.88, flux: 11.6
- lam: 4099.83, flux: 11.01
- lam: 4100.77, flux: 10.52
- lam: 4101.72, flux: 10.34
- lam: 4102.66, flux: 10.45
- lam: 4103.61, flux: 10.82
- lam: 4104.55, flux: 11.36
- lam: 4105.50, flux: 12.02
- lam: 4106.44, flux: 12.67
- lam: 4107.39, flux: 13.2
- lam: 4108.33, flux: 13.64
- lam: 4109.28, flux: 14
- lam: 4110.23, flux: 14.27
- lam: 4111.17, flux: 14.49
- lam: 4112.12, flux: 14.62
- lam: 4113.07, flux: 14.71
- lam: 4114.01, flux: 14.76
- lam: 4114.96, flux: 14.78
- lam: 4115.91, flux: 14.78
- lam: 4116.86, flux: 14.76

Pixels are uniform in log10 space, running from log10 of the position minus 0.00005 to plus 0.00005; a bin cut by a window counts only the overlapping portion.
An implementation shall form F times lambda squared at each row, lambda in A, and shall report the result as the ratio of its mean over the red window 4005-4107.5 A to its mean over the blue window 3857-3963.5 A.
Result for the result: 1.19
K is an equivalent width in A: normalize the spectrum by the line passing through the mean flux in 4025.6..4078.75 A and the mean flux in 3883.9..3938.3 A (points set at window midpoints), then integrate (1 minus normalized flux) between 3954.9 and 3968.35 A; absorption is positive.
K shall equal 1.9 A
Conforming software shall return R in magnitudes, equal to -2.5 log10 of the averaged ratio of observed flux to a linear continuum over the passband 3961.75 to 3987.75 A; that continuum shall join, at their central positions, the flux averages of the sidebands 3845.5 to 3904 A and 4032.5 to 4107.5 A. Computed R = 0.23 mag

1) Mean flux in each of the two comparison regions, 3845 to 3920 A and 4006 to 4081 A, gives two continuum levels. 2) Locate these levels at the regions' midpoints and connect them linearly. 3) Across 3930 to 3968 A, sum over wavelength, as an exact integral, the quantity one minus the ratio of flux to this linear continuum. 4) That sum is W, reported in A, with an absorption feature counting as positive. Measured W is 7.1 A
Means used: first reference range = 14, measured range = 11.7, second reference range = 15.1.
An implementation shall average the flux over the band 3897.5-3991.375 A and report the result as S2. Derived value 12.7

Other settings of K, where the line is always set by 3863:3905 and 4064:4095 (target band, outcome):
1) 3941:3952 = -0.2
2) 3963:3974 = 4.4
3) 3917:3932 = 1.2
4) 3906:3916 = -1.0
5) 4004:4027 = -1.4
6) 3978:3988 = -0.2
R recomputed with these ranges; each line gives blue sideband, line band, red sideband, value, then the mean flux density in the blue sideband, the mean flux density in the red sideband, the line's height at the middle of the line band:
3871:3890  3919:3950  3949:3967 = 0.09 mag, 13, 12.8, 12.8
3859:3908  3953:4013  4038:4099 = 0.08 mag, 13.6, 14.8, 14.2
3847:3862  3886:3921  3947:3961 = 0.07 mag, 14.7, 14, 14.4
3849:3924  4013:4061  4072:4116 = -0.10 mag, 14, 13.8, 13.8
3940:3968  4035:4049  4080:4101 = -0.12 mag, 12.9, 13.9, 13.6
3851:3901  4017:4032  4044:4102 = -0.05 mag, 13.6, 14.5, 14.3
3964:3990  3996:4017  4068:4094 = -0.20 mag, 11.7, 14.8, 12.5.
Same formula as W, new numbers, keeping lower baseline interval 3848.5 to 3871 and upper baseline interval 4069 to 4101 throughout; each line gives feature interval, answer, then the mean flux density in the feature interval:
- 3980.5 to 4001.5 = -0.33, 14.7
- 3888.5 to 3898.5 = 1.83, 12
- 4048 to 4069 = -1.08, 15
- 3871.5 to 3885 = 0.88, 13.8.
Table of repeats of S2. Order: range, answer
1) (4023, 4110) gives 14.4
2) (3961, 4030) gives 13.6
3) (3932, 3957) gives 12.3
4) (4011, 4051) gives 15.1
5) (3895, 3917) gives 14.3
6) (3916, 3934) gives 12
